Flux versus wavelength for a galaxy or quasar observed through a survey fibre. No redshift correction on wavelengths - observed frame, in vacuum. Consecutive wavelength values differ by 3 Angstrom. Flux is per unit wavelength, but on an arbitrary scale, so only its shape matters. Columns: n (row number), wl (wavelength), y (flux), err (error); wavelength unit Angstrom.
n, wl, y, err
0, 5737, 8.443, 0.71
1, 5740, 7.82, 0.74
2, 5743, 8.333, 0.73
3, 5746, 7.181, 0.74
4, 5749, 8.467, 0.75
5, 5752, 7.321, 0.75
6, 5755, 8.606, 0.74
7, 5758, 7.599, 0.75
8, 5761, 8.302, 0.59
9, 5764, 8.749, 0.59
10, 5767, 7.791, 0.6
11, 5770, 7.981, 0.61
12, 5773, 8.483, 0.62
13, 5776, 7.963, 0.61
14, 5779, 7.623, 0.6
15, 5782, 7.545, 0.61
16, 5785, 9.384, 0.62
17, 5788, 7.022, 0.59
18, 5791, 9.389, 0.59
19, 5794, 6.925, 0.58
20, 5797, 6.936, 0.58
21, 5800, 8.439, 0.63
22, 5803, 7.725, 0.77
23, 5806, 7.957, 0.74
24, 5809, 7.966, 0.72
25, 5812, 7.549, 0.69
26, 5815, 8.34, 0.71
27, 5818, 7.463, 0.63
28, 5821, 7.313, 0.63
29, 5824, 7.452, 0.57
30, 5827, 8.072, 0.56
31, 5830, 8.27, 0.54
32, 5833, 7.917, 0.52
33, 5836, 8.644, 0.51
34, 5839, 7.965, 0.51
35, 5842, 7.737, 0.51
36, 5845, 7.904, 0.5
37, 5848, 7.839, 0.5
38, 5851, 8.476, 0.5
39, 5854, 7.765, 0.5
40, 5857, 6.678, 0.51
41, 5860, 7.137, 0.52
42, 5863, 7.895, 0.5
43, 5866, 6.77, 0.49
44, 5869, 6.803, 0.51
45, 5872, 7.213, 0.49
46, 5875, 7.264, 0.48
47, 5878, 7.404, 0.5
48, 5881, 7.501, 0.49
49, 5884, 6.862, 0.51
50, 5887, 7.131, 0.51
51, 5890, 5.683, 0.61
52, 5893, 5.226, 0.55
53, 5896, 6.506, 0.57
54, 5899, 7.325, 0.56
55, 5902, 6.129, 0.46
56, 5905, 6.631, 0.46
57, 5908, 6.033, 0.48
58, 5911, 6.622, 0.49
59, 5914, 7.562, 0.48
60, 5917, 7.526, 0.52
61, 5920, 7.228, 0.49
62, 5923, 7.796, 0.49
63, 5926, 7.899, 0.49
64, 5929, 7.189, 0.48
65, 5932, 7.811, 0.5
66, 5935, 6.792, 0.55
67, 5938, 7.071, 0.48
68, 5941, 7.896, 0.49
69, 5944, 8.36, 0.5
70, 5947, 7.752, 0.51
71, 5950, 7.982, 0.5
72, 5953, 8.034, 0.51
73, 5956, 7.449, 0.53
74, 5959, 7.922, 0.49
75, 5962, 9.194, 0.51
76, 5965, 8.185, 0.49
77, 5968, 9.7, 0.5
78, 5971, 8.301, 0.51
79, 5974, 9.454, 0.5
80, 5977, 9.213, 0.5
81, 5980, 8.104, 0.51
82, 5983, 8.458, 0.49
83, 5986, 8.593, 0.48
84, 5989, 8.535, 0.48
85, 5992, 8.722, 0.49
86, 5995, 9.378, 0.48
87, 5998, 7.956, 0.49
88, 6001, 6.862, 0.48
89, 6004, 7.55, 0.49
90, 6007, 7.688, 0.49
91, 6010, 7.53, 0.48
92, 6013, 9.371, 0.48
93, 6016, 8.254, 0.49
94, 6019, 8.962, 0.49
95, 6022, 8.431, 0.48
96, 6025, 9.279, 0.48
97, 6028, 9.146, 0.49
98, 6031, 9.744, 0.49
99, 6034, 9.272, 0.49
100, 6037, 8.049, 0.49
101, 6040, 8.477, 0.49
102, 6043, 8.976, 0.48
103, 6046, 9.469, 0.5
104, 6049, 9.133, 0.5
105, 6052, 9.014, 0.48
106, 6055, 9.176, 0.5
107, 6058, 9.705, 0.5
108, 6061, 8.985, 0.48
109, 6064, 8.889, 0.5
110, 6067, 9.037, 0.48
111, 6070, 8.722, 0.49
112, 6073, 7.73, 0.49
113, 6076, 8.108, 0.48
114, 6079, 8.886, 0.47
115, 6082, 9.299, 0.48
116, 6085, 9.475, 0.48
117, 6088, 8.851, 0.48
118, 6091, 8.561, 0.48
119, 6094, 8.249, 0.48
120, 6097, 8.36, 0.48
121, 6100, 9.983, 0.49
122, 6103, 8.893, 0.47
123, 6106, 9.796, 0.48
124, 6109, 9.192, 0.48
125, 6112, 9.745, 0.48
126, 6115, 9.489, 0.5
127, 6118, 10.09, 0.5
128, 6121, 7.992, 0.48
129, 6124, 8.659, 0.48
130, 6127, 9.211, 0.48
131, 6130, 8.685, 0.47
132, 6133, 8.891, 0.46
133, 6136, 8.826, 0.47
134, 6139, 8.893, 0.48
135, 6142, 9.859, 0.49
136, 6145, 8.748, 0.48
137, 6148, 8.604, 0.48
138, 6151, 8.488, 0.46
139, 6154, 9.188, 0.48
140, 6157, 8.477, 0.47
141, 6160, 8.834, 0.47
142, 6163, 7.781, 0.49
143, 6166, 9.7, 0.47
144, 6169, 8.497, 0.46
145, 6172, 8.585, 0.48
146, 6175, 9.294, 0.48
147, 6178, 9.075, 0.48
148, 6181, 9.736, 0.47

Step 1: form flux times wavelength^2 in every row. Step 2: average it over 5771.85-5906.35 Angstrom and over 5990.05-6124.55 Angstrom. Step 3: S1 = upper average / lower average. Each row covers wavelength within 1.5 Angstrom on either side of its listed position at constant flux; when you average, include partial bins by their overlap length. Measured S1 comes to 1.27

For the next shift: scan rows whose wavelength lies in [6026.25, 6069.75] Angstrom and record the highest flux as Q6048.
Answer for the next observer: 9.744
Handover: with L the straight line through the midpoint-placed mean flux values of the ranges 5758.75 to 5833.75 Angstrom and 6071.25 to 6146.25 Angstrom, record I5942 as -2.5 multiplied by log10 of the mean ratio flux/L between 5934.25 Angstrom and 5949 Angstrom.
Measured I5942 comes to 0.11 mag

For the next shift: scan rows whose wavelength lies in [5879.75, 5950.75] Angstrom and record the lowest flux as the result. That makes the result 5.226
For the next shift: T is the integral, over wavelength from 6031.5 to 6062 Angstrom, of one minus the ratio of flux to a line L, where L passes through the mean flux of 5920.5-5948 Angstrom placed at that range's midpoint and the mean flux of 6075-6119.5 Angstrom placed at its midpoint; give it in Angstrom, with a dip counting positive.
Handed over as -1.3 Angstrom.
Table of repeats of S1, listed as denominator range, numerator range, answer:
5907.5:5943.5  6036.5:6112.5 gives 1.28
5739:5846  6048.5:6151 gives 1.25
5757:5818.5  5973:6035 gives 1.16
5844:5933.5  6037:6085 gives 1.32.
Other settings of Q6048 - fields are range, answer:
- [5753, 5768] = 8.749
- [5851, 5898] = 8.476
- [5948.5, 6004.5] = 9.7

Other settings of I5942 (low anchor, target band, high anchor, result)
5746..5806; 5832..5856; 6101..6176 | 0.023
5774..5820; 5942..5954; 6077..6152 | 0.053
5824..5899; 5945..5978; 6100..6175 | -0.067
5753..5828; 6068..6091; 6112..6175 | 0.001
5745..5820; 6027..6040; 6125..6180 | -0.050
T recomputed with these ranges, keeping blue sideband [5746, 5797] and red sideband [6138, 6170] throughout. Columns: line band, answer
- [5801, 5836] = 1.1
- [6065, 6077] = 0.3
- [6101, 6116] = -1.2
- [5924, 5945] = 2.0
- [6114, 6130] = -0.5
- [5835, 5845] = 0.1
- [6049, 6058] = -0.6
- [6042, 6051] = -0.6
